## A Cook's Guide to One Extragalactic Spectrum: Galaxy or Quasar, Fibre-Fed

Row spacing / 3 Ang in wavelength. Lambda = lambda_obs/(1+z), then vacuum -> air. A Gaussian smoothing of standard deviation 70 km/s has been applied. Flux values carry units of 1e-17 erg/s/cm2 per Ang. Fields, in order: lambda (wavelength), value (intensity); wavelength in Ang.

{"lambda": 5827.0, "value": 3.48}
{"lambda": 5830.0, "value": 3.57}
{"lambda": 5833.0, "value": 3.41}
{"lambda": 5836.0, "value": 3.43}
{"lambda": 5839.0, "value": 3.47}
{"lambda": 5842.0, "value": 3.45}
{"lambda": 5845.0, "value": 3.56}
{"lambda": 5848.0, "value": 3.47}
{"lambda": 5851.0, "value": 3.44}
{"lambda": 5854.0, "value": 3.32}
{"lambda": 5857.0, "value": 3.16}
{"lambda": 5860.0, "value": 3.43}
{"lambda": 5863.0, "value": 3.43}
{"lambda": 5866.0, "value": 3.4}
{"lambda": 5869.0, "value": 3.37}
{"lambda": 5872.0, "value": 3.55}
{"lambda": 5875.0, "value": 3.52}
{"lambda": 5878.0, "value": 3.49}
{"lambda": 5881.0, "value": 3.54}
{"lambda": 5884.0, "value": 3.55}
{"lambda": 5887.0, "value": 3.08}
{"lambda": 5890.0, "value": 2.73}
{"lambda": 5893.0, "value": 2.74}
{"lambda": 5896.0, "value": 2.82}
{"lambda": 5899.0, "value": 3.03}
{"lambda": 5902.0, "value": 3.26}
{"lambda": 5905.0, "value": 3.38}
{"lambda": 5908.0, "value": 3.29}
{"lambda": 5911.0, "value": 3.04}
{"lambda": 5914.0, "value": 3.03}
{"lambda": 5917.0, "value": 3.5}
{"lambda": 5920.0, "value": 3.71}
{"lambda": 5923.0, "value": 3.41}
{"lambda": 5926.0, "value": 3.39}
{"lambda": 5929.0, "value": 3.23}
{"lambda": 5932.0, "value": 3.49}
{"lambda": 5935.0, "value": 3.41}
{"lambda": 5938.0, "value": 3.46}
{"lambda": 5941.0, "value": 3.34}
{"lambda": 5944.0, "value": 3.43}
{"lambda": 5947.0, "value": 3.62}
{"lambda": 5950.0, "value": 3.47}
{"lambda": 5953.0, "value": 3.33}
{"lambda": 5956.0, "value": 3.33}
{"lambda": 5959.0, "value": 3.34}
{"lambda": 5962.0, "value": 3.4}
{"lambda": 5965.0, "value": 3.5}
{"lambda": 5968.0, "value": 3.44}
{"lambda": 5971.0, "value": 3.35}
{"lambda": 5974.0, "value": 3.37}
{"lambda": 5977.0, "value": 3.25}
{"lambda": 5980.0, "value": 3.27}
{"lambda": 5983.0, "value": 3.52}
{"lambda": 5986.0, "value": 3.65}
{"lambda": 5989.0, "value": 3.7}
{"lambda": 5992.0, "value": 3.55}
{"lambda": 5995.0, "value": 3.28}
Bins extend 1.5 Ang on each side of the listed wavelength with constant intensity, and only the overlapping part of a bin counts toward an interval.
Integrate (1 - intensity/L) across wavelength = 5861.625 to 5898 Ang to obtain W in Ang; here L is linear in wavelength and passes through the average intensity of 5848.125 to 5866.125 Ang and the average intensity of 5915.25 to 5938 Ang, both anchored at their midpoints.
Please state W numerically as 1.37 Ang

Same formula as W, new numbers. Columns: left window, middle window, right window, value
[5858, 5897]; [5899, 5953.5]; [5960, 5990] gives -0.10 Ang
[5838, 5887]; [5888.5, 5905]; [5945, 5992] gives 2.30 Ang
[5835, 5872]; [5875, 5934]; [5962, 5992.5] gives 3.02 Ang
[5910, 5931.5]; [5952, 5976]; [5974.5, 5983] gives -0.40 Ang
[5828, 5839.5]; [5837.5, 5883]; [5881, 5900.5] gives -2.48 Ang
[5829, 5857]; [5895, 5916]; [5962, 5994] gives 1.88 Ang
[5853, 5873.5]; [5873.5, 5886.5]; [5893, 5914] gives -0.90 Ang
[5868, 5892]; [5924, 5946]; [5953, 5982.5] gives -0.28 Ang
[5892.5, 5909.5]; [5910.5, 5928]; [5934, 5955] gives -0.62 Ang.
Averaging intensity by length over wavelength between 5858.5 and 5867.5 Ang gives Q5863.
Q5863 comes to 3.42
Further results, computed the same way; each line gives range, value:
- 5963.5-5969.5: 3.47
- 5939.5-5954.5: 3.44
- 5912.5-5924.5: 3.41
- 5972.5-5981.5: 3.3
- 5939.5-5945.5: 3.39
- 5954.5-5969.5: 3.4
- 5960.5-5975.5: 3.41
